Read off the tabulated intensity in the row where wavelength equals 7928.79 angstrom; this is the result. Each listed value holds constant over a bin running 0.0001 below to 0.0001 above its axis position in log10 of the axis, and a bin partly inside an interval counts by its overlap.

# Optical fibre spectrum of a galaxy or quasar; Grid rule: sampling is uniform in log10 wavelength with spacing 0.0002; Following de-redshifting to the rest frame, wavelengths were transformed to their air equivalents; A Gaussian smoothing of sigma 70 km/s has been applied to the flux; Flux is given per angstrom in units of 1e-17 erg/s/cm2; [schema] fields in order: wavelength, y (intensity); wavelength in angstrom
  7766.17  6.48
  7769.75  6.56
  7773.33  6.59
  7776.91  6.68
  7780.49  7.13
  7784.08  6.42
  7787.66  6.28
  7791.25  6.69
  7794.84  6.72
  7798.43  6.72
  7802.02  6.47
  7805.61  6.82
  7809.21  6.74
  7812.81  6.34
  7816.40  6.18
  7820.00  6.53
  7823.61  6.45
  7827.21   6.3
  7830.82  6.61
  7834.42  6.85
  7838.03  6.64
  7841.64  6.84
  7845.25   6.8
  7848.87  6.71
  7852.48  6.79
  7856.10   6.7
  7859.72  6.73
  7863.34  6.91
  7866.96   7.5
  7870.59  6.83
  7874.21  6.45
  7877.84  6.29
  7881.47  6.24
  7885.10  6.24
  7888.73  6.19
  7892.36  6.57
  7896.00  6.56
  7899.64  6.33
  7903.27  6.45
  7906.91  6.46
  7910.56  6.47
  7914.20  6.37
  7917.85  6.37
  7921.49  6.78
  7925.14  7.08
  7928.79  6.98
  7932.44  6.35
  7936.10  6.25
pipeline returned 6.98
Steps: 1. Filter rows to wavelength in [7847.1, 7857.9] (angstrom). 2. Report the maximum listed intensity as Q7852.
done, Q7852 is 6.79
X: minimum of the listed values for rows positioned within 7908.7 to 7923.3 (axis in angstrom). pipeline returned 6.37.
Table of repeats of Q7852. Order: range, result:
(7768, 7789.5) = 7.13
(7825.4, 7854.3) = 6.85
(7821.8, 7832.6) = 6.61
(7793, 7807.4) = 6.82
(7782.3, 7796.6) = 6.72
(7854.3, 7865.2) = 6.91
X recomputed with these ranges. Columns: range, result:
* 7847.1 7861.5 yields 6.7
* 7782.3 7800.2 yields 6.28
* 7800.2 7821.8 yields 6.18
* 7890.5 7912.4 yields 6.33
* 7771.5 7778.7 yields 6.59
